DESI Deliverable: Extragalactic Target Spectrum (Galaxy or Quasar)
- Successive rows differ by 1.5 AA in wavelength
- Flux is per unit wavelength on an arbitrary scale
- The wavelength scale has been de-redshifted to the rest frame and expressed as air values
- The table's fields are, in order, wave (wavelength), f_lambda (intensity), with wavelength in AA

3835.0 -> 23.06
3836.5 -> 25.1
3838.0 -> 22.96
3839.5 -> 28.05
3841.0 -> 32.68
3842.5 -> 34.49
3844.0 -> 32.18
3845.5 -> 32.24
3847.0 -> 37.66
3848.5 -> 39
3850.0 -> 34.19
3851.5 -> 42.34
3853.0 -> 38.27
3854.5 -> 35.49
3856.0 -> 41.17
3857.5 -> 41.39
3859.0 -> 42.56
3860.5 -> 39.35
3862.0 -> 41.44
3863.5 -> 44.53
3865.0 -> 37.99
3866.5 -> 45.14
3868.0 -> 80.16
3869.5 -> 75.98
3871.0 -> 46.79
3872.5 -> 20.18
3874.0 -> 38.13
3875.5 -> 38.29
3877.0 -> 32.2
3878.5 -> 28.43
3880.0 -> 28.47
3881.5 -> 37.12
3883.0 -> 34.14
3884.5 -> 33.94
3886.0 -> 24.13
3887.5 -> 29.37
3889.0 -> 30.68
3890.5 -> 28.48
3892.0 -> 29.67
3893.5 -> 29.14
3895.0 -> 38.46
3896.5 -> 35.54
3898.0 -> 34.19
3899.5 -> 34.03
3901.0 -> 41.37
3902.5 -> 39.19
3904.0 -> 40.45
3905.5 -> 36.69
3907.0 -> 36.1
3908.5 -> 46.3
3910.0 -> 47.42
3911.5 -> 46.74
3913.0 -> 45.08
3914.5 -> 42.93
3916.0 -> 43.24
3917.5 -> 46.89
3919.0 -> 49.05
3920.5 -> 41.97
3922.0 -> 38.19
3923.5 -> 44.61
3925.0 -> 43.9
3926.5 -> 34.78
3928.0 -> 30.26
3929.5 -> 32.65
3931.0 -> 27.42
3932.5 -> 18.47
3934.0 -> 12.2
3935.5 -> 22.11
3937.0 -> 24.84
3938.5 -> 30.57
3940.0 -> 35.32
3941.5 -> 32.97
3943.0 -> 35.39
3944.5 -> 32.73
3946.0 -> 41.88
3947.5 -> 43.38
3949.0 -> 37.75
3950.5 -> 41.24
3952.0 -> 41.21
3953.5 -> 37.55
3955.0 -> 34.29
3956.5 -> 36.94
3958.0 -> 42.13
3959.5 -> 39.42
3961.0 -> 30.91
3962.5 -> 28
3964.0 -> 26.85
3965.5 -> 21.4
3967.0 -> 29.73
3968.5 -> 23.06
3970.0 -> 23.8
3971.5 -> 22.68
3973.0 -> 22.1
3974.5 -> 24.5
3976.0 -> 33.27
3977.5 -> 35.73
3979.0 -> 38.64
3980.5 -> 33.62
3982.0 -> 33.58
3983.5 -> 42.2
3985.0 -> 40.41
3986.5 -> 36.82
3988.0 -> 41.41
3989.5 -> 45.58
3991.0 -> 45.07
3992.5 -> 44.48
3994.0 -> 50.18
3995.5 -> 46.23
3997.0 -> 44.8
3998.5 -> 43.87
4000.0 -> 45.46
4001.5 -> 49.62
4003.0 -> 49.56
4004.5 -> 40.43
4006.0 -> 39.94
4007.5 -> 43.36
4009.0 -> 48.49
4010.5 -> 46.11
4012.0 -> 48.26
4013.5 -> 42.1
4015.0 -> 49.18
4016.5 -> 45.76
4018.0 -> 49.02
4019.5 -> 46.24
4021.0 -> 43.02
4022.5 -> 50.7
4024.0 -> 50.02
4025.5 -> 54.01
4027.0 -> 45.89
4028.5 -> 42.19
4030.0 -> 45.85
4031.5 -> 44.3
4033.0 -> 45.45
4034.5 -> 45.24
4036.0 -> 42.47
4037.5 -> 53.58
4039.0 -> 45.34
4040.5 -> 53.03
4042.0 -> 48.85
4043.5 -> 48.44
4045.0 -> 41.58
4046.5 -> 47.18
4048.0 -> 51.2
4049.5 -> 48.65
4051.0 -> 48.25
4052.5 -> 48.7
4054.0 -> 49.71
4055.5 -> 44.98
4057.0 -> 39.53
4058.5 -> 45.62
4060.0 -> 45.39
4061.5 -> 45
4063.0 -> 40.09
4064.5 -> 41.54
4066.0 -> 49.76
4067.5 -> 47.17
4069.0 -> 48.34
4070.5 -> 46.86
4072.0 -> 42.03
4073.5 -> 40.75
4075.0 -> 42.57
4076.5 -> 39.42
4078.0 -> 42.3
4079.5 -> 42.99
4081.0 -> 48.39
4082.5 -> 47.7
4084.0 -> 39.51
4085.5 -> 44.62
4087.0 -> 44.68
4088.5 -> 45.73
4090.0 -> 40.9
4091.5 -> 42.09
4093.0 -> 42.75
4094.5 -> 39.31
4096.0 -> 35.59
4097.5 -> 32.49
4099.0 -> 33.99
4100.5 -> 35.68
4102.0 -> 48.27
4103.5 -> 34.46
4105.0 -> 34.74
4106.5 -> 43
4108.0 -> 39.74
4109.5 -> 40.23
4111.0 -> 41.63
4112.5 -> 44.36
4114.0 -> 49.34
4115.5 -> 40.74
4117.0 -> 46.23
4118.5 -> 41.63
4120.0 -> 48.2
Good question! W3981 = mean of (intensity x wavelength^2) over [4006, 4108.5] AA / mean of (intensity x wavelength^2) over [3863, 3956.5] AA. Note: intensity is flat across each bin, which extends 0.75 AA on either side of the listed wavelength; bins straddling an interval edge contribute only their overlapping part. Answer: 1.29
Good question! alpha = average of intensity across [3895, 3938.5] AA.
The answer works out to 36.9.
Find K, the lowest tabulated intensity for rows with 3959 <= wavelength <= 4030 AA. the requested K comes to 21.4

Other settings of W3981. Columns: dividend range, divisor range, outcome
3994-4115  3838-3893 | 1.31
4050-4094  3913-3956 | 1.33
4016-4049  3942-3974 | 1.49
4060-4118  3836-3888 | 1.26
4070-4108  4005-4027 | 0.91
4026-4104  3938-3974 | 1.42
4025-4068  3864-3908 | 1.34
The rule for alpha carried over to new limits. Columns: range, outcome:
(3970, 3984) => 31.2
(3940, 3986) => 33.6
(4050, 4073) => 45.5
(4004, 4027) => 46.5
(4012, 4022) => 46.2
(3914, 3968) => 34.7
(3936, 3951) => 35.3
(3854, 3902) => 38.1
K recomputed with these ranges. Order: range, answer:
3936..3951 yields 24.84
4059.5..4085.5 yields 39.42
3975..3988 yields 33.27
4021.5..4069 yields 39.53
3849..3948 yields 12.2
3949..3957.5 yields 34.29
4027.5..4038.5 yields 42.19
